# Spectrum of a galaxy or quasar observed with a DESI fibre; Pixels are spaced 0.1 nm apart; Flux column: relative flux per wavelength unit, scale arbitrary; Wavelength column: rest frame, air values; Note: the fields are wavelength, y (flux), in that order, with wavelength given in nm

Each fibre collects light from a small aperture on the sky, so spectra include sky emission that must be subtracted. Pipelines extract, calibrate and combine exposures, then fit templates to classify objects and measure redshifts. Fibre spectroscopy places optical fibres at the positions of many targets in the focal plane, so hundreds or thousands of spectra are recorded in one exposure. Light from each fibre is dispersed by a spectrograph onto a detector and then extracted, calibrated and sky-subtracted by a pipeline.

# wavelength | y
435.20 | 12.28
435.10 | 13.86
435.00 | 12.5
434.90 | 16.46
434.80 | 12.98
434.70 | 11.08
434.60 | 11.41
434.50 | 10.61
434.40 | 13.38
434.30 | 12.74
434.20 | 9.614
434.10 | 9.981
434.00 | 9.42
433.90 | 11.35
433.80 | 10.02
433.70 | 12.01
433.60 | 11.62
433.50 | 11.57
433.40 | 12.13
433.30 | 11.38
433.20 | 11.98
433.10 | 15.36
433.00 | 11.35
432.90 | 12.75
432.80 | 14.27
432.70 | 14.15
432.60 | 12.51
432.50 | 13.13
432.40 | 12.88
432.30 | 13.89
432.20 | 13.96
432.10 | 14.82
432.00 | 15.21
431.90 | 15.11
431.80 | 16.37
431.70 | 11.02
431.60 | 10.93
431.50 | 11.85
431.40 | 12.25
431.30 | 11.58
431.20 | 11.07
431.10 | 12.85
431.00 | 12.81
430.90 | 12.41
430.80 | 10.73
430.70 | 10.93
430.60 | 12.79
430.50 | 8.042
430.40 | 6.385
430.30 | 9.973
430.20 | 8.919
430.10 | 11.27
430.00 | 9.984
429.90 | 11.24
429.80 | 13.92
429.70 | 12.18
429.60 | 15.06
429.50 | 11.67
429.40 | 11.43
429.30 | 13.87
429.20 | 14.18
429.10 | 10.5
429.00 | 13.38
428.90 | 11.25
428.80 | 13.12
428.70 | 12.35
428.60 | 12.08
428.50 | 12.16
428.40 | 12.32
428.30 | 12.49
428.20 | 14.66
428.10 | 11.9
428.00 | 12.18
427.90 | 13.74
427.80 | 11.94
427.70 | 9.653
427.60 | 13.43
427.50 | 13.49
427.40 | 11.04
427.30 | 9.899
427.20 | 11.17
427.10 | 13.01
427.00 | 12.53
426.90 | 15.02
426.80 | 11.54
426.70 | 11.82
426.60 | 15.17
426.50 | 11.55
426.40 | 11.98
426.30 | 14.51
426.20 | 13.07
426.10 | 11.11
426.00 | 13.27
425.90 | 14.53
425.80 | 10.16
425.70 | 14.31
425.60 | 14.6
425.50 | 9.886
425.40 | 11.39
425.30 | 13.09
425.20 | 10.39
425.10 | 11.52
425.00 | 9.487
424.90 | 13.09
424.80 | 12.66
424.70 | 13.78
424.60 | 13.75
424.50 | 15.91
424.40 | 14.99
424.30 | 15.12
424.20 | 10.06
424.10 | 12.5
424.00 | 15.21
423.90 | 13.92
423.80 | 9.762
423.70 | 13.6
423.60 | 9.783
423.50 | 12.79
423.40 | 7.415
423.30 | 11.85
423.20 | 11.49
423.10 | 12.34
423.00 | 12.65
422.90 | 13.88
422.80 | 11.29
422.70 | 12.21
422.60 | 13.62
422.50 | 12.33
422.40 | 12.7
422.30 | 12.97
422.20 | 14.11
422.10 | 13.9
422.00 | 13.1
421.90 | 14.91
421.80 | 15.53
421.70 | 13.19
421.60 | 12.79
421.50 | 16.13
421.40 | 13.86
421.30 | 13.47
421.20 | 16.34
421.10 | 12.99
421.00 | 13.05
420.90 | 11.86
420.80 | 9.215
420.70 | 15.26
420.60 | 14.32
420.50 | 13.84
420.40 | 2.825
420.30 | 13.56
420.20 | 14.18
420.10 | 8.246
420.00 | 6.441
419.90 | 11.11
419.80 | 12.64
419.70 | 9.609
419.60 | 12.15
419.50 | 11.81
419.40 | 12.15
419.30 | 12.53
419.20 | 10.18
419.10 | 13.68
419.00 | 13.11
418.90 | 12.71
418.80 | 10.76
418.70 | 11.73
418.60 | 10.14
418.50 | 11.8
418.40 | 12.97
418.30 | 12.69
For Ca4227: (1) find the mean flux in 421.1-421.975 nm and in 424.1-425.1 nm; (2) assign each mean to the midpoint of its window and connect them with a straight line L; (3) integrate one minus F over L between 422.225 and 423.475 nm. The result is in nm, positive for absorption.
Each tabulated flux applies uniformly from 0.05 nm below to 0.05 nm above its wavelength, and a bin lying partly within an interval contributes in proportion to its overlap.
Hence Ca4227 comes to 0.16 nm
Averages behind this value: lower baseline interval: 14.4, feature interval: 12.1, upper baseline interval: 13.1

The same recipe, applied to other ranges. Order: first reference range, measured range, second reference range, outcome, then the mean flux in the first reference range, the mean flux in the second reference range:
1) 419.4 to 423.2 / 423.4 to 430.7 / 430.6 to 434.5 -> 0.127 nm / 12.5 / 12.4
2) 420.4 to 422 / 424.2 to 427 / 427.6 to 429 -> -0.011 nm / 13.4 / 12.4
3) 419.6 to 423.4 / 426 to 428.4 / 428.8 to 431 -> -0.137 nm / 12.5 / 11.5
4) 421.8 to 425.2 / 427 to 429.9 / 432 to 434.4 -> 0.028 nm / 12.7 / 12.4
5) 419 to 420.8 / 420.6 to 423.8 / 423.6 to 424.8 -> -0.128 nm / 11.4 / 13.3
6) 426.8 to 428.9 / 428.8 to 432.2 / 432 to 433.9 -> 0.147 nm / 12.4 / 12.8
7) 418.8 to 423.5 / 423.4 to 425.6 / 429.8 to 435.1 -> -0.030 nm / 12.4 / 12.1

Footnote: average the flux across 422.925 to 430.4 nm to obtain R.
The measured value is 12.3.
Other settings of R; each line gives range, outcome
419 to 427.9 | 12.5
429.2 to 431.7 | 11.5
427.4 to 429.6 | 12.5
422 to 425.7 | 12.5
